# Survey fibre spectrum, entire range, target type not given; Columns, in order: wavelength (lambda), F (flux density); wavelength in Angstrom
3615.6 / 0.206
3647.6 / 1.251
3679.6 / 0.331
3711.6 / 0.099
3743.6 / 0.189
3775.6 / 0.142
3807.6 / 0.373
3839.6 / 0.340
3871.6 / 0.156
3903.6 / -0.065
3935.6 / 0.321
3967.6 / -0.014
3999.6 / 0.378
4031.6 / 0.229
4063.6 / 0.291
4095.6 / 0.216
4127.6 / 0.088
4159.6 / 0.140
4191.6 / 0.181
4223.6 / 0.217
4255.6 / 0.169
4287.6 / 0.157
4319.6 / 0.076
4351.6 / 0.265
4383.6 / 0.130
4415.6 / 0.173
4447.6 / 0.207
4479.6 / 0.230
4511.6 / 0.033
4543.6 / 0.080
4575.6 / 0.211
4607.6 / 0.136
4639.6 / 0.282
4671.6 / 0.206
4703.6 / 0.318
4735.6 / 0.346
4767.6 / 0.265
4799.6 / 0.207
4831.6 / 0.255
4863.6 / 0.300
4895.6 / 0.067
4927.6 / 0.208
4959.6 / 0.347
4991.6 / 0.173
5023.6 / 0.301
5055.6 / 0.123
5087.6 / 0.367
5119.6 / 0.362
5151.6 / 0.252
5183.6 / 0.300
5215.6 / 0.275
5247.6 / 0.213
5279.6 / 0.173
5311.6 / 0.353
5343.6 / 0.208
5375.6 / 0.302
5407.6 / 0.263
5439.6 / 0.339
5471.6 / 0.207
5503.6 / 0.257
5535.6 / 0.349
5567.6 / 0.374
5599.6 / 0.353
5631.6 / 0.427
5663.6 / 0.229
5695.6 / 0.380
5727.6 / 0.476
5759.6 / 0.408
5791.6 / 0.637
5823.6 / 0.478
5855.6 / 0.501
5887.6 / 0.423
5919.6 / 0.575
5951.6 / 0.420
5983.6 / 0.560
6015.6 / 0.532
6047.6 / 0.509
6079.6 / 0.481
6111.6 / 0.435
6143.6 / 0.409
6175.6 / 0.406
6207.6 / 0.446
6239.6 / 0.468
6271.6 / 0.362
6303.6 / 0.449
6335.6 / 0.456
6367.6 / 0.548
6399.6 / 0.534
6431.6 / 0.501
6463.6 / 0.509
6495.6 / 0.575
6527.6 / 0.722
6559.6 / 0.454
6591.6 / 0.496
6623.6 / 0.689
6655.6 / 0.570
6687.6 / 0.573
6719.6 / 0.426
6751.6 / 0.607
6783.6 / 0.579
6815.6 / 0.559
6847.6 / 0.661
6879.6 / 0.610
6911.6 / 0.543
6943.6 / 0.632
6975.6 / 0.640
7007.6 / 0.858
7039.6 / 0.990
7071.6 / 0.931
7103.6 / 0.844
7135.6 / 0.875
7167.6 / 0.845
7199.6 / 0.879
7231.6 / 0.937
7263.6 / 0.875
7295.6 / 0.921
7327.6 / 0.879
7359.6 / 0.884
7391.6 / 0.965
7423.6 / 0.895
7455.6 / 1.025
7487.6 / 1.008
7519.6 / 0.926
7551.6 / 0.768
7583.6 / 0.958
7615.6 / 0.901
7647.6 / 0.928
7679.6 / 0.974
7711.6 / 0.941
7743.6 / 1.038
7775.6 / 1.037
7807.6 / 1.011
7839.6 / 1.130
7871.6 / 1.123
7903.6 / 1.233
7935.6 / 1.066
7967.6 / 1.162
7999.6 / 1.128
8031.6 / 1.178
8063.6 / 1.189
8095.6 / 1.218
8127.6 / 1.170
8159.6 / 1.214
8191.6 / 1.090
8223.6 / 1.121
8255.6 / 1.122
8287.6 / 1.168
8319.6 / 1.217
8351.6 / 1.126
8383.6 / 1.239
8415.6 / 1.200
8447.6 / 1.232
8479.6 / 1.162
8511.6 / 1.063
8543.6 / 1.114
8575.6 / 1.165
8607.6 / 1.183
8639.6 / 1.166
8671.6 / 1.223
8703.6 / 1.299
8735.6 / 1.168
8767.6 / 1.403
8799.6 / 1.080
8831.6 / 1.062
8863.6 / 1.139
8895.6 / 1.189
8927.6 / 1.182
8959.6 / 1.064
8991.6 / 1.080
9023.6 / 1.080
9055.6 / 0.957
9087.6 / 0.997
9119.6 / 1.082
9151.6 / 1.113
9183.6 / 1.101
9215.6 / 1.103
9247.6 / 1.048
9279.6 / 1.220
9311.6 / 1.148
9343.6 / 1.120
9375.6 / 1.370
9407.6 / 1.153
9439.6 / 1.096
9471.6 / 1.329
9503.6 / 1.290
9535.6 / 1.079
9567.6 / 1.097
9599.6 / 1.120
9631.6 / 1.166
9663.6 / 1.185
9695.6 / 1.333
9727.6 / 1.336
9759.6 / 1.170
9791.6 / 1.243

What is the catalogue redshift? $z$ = 0.753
